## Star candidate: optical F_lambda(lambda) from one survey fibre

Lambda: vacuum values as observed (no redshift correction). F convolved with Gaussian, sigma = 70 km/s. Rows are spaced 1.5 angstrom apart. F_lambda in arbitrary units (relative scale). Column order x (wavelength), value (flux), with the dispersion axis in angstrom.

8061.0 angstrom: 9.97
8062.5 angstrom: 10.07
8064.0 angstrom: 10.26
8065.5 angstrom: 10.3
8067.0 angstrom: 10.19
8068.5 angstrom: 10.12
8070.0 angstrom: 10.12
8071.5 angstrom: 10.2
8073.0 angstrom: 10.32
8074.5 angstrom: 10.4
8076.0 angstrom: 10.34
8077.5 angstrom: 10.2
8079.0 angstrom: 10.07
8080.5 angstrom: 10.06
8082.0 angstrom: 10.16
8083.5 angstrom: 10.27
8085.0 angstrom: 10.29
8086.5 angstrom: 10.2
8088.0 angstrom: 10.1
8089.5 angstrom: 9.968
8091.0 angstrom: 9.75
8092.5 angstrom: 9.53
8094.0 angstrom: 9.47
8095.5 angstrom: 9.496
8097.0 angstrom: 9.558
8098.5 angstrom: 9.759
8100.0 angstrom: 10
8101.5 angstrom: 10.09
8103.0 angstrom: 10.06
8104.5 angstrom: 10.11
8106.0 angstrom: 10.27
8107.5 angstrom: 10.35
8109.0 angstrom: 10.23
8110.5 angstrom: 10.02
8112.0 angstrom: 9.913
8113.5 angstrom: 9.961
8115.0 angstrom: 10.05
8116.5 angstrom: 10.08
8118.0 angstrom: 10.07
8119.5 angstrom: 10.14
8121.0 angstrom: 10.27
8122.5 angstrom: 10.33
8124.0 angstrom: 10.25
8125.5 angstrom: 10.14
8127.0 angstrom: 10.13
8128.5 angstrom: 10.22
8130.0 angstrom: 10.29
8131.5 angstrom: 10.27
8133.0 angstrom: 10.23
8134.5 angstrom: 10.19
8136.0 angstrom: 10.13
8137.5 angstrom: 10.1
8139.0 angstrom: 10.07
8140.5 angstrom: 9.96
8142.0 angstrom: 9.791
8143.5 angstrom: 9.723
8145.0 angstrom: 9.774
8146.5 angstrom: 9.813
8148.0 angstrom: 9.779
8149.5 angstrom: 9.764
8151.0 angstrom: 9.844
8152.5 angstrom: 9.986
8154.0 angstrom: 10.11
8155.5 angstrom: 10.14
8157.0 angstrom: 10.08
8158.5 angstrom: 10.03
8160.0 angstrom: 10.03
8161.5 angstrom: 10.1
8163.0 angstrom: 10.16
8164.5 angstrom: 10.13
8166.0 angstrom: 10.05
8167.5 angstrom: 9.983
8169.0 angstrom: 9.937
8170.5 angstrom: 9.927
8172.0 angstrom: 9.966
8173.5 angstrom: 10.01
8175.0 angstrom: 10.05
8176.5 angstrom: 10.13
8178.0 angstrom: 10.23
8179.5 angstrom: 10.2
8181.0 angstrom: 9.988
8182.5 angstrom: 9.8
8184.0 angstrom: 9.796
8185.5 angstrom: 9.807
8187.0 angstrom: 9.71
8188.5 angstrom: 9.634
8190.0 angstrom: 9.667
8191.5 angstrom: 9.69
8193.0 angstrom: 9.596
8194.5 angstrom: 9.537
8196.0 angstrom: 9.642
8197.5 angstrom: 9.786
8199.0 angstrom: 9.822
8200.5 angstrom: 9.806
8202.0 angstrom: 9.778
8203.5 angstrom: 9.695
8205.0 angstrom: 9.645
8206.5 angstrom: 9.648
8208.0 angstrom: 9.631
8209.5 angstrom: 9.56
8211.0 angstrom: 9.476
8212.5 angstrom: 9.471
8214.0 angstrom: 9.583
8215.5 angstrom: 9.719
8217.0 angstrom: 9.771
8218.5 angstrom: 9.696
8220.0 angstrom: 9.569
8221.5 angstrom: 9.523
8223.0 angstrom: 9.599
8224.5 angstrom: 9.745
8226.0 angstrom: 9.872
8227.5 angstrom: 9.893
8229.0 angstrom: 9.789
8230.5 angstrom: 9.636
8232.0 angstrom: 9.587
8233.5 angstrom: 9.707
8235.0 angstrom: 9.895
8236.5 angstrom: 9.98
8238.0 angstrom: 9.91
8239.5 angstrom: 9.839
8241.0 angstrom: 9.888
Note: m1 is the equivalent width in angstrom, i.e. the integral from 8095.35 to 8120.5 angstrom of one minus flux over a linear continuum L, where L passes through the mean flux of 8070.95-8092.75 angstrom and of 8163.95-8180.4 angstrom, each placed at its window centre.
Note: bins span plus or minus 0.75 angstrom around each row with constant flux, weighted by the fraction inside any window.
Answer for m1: 0.2 angstrom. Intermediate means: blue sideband 10.1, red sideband 10.1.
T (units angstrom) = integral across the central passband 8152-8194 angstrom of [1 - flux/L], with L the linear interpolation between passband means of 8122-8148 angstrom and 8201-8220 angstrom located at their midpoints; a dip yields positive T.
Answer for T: -0.45 angstrom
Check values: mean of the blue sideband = 10.1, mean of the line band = 9.96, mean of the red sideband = 9.64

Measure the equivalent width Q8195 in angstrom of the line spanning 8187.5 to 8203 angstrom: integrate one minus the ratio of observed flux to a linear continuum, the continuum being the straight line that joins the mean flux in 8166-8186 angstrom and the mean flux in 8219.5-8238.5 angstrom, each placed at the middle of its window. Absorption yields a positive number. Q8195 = 0.3 angstrom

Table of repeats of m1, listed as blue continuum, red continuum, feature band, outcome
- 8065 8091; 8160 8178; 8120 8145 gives 0.0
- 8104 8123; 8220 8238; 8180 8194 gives 0.2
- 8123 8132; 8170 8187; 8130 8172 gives 0.4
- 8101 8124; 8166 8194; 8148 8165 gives -0.1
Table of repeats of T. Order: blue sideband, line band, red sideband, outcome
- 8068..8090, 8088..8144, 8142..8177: 0.3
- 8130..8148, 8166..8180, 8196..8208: -0.3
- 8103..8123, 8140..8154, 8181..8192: 0.2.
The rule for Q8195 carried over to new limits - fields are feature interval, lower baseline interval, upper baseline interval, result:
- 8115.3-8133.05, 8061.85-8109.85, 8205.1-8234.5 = -0.4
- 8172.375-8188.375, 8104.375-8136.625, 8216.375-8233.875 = -0.1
